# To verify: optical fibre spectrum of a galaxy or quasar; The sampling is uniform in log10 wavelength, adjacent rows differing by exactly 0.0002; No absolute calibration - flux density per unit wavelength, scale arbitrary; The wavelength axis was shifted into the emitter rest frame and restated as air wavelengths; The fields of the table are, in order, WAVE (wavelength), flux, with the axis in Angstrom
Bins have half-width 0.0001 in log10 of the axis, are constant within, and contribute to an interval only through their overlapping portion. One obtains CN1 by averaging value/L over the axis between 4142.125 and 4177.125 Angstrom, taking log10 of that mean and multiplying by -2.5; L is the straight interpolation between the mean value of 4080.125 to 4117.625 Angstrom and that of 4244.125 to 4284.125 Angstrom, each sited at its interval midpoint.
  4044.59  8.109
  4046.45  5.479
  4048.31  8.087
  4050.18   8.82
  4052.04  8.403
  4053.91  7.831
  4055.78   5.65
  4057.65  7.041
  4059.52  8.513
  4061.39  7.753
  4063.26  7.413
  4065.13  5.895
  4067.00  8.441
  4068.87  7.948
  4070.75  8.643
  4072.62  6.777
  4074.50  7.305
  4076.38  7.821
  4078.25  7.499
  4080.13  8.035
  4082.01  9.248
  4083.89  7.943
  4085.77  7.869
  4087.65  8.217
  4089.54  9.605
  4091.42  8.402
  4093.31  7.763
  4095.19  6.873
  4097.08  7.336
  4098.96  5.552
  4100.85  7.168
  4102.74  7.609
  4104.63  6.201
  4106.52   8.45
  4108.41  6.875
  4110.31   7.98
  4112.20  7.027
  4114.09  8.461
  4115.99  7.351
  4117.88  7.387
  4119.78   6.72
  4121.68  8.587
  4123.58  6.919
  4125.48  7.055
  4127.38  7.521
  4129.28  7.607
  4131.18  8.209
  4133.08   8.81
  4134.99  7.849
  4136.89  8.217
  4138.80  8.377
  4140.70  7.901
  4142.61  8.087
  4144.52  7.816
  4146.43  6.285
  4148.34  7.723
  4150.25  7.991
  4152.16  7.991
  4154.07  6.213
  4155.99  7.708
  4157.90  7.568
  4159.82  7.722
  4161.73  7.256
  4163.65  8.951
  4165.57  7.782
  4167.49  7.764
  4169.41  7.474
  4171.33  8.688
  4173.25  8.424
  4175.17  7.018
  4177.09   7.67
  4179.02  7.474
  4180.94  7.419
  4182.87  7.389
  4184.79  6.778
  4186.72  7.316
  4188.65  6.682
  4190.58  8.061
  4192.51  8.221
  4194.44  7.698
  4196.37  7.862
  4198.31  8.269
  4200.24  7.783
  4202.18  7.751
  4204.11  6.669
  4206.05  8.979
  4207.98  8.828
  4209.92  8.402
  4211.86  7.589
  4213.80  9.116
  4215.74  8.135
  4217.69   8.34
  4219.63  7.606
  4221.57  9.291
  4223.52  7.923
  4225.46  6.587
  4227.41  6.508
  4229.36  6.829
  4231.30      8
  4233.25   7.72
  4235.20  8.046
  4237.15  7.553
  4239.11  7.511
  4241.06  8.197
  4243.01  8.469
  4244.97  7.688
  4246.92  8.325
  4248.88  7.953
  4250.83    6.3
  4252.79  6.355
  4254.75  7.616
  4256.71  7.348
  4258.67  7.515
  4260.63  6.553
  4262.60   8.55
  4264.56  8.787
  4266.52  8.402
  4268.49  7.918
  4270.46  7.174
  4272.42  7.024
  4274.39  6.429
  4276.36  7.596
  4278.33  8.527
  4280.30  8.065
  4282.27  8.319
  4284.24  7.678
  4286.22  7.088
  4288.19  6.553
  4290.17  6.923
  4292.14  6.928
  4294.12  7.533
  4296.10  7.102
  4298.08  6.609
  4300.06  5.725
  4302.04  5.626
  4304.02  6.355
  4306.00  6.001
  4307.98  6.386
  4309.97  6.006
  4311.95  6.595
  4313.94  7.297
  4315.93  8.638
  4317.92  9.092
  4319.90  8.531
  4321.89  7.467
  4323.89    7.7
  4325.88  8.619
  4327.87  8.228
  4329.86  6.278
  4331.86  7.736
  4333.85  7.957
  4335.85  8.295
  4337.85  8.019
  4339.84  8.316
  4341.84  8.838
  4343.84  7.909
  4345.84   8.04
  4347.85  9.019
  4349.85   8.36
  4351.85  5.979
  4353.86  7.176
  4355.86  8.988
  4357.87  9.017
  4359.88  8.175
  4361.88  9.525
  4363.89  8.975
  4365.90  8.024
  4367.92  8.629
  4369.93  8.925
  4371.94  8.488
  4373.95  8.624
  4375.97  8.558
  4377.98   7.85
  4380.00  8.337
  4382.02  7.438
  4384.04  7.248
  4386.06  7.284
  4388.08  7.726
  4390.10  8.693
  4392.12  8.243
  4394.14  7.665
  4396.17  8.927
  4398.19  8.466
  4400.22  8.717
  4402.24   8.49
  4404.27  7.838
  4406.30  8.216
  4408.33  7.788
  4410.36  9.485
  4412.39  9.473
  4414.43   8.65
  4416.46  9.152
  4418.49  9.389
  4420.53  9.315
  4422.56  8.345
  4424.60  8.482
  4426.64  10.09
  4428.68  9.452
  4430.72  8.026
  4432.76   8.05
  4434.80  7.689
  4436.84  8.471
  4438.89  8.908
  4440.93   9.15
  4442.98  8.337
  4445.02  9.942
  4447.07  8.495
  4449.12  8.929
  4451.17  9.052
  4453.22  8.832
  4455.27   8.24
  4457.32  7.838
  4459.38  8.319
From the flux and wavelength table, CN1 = 0.00 mag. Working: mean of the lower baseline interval 7.68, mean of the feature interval 7.69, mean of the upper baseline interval 7.63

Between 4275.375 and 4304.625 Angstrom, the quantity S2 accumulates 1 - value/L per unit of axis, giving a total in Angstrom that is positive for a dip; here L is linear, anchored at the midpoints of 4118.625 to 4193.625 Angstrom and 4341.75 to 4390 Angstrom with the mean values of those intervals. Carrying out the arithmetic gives 3.27 Angstrom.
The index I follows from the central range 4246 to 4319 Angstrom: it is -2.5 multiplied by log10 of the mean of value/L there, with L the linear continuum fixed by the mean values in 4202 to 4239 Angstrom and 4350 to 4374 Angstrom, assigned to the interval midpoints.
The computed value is 0.117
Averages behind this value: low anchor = 7.88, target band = 7.27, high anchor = 8.37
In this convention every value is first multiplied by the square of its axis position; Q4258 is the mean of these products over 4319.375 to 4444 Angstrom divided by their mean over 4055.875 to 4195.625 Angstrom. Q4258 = 1.2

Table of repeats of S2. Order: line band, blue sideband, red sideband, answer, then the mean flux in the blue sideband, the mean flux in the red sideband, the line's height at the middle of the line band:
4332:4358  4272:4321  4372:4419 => -1.24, 7.15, 8.35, 7.74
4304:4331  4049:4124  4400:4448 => 3.18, 7.64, 8.75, 8.4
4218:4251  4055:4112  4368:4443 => 1.19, 7.59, 8.49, 8.01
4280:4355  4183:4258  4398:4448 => 7.09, 7.74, 8.74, 8.22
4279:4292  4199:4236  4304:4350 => 0.64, 7.9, 7.76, 7.81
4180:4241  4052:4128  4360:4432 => 1.33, 7.58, 8.52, 7.95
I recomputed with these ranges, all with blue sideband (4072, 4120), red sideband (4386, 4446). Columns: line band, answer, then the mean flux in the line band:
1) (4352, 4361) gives 0.041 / 8.13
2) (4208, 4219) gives -0.046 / 8.33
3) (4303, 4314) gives 0.287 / 6.37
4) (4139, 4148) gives 0.022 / 7.61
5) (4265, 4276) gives 0.097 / 7.47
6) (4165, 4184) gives 0.022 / 7.7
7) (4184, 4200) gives 0.041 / 7.63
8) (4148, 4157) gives 0.040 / 7.51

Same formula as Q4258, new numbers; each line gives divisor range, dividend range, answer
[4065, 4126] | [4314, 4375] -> 1.22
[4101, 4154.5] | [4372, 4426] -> 1.25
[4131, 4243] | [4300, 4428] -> 1.13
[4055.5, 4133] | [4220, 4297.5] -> 1.07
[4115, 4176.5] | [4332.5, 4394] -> 1.18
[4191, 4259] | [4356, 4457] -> 1.19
